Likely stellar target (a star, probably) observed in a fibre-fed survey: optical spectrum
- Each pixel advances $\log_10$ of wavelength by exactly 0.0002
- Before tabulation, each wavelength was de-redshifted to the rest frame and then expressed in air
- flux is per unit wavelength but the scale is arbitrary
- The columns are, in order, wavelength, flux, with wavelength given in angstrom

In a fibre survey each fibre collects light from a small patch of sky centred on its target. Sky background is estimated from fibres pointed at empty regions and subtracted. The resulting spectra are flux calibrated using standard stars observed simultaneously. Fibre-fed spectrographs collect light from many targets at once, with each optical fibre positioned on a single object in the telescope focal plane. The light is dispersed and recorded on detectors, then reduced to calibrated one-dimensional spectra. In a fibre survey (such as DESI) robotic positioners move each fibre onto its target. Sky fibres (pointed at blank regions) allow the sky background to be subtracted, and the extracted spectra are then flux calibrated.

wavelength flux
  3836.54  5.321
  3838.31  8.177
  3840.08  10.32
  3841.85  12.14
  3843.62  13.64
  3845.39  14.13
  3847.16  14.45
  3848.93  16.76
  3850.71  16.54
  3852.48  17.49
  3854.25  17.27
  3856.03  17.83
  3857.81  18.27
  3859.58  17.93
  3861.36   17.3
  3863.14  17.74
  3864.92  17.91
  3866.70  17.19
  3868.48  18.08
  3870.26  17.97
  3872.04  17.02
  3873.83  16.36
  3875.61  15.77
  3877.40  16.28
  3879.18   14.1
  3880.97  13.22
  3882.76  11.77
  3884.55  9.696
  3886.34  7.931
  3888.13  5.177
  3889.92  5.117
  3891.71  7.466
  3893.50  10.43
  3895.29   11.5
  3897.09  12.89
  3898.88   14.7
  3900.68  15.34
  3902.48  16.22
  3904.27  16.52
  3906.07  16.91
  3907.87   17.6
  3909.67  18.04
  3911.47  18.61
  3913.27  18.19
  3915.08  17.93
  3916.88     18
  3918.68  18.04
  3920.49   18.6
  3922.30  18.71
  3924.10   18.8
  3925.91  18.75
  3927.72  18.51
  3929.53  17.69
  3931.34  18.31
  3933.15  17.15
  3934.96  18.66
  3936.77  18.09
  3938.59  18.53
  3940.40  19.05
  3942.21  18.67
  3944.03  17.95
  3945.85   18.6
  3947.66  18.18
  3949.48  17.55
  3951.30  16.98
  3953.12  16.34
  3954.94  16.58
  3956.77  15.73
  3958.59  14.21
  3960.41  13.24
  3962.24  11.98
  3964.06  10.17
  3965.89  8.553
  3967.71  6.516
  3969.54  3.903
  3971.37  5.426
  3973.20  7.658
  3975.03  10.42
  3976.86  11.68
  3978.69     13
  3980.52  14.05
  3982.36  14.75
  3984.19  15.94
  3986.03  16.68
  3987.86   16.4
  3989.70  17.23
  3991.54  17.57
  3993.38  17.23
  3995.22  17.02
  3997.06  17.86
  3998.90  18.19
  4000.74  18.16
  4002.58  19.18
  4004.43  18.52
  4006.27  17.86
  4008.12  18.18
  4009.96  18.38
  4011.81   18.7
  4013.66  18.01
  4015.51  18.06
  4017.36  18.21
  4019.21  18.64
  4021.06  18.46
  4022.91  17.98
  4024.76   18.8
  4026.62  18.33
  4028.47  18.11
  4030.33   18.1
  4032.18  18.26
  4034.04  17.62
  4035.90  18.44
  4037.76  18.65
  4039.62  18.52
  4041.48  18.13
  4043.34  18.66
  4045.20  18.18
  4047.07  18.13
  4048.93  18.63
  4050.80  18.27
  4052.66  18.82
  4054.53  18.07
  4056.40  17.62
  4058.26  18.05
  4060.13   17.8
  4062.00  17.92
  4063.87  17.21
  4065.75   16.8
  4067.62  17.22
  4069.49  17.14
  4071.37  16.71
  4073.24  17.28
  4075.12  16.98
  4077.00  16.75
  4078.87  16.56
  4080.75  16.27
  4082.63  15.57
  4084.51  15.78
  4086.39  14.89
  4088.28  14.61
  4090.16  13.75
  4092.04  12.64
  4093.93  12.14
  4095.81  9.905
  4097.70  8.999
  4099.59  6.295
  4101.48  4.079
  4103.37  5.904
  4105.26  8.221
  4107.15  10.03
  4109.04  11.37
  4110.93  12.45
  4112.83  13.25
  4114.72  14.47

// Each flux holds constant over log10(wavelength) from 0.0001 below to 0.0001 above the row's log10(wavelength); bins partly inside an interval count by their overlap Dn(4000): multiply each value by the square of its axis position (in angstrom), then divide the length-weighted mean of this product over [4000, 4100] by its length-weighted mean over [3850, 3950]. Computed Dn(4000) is 1.1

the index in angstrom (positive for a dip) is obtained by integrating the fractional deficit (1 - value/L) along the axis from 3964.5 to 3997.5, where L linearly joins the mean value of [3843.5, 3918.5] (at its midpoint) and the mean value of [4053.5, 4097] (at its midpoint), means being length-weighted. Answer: 5.89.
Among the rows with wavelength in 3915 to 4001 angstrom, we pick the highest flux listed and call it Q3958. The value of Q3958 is 19.05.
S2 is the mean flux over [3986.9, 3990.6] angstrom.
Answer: 16.8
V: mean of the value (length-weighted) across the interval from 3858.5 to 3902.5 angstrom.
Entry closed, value 13.8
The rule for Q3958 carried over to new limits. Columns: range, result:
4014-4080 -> 18.82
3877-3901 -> 16.28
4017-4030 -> 18.8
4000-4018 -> 19.18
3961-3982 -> 14.05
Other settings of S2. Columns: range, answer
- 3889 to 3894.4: 7.68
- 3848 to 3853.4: 16.9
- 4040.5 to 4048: 18.3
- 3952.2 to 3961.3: 15.2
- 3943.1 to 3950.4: 18.1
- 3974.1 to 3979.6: 11.7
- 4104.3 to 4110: 9.88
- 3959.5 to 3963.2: 12.6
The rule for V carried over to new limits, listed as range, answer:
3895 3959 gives 17.4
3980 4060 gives 17.9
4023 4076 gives 17.9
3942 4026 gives 15.5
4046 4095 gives 16.6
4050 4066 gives 17.9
